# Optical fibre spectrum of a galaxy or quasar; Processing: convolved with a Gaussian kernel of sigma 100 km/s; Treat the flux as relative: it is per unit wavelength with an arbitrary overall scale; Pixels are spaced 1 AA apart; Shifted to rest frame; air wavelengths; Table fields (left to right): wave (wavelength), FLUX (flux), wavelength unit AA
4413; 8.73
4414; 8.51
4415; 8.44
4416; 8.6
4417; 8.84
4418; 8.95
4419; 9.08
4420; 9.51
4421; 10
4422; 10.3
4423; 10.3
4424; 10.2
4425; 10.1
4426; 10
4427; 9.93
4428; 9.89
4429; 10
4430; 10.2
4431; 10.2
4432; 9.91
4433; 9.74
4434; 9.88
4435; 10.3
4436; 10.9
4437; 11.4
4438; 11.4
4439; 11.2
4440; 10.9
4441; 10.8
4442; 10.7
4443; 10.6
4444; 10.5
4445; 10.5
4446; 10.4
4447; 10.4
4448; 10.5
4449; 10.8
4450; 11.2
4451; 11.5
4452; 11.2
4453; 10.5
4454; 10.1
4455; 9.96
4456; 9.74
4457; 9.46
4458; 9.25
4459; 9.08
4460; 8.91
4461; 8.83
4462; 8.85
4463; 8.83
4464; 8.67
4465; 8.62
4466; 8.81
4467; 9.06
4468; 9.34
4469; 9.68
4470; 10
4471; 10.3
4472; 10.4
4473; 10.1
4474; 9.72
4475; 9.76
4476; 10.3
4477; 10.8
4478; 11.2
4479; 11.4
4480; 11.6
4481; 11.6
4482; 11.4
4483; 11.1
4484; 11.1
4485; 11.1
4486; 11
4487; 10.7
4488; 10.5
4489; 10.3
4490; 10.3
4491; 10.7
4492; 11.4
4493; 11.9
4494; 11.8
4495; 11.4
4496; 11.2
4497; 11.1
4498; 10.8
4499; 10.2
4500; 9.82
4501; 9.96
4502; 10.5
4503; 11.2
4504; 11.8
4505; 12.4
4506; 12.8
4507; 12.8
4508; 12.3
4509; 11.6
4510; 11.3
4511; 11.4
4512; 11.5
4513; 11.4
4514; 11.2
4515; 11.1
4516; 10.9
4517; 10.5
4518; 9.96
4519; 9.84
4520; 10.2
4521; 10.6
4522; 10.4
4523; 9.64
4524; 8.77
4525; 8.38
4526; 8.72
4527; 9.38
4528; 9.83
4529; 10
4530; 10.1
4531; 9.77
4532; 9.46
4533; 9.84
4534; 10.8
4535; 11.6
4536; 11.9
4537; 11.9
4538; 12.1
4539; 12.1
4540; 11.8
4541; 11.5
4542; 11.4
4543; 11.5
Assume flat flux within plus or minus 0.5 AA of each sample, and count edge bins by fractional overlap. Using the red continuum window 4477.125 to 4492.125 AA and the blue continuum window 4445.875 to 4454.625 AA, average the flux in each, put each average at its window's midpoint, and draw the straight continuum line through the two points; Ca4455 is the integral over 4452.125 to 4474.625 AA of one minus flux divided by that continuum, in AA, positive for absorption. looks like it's 2.8 AA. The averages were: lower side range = 10.7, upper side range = 11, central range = 9.49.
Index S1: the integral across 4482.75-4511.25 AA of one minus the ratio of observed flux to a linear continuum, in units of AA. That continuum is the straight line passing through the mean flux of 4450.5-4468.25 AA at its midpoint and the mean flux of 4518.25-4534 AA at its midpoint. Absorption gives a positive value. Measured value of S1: -4.7 AA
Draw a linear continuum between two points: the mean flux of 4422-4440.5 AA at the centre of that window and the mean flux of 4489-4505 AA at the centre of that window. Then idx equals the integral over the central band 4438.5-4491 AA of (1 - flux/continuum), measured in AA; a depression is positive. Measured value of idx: 2.0 AA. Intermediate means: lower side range 10.4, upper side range 11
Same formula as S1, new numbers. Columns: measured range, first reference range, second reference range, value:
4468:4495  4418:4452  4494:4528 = -0.4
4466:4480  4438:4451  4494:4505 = 0.9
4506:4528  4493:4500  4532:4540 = 1.2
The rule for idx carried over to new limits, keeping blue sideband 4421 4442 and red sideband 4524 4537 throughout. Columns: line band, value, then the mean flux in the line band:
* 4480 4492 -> -0.9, 10.9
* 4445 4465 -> 0.8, 9.89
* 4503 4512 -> -1.7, 12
